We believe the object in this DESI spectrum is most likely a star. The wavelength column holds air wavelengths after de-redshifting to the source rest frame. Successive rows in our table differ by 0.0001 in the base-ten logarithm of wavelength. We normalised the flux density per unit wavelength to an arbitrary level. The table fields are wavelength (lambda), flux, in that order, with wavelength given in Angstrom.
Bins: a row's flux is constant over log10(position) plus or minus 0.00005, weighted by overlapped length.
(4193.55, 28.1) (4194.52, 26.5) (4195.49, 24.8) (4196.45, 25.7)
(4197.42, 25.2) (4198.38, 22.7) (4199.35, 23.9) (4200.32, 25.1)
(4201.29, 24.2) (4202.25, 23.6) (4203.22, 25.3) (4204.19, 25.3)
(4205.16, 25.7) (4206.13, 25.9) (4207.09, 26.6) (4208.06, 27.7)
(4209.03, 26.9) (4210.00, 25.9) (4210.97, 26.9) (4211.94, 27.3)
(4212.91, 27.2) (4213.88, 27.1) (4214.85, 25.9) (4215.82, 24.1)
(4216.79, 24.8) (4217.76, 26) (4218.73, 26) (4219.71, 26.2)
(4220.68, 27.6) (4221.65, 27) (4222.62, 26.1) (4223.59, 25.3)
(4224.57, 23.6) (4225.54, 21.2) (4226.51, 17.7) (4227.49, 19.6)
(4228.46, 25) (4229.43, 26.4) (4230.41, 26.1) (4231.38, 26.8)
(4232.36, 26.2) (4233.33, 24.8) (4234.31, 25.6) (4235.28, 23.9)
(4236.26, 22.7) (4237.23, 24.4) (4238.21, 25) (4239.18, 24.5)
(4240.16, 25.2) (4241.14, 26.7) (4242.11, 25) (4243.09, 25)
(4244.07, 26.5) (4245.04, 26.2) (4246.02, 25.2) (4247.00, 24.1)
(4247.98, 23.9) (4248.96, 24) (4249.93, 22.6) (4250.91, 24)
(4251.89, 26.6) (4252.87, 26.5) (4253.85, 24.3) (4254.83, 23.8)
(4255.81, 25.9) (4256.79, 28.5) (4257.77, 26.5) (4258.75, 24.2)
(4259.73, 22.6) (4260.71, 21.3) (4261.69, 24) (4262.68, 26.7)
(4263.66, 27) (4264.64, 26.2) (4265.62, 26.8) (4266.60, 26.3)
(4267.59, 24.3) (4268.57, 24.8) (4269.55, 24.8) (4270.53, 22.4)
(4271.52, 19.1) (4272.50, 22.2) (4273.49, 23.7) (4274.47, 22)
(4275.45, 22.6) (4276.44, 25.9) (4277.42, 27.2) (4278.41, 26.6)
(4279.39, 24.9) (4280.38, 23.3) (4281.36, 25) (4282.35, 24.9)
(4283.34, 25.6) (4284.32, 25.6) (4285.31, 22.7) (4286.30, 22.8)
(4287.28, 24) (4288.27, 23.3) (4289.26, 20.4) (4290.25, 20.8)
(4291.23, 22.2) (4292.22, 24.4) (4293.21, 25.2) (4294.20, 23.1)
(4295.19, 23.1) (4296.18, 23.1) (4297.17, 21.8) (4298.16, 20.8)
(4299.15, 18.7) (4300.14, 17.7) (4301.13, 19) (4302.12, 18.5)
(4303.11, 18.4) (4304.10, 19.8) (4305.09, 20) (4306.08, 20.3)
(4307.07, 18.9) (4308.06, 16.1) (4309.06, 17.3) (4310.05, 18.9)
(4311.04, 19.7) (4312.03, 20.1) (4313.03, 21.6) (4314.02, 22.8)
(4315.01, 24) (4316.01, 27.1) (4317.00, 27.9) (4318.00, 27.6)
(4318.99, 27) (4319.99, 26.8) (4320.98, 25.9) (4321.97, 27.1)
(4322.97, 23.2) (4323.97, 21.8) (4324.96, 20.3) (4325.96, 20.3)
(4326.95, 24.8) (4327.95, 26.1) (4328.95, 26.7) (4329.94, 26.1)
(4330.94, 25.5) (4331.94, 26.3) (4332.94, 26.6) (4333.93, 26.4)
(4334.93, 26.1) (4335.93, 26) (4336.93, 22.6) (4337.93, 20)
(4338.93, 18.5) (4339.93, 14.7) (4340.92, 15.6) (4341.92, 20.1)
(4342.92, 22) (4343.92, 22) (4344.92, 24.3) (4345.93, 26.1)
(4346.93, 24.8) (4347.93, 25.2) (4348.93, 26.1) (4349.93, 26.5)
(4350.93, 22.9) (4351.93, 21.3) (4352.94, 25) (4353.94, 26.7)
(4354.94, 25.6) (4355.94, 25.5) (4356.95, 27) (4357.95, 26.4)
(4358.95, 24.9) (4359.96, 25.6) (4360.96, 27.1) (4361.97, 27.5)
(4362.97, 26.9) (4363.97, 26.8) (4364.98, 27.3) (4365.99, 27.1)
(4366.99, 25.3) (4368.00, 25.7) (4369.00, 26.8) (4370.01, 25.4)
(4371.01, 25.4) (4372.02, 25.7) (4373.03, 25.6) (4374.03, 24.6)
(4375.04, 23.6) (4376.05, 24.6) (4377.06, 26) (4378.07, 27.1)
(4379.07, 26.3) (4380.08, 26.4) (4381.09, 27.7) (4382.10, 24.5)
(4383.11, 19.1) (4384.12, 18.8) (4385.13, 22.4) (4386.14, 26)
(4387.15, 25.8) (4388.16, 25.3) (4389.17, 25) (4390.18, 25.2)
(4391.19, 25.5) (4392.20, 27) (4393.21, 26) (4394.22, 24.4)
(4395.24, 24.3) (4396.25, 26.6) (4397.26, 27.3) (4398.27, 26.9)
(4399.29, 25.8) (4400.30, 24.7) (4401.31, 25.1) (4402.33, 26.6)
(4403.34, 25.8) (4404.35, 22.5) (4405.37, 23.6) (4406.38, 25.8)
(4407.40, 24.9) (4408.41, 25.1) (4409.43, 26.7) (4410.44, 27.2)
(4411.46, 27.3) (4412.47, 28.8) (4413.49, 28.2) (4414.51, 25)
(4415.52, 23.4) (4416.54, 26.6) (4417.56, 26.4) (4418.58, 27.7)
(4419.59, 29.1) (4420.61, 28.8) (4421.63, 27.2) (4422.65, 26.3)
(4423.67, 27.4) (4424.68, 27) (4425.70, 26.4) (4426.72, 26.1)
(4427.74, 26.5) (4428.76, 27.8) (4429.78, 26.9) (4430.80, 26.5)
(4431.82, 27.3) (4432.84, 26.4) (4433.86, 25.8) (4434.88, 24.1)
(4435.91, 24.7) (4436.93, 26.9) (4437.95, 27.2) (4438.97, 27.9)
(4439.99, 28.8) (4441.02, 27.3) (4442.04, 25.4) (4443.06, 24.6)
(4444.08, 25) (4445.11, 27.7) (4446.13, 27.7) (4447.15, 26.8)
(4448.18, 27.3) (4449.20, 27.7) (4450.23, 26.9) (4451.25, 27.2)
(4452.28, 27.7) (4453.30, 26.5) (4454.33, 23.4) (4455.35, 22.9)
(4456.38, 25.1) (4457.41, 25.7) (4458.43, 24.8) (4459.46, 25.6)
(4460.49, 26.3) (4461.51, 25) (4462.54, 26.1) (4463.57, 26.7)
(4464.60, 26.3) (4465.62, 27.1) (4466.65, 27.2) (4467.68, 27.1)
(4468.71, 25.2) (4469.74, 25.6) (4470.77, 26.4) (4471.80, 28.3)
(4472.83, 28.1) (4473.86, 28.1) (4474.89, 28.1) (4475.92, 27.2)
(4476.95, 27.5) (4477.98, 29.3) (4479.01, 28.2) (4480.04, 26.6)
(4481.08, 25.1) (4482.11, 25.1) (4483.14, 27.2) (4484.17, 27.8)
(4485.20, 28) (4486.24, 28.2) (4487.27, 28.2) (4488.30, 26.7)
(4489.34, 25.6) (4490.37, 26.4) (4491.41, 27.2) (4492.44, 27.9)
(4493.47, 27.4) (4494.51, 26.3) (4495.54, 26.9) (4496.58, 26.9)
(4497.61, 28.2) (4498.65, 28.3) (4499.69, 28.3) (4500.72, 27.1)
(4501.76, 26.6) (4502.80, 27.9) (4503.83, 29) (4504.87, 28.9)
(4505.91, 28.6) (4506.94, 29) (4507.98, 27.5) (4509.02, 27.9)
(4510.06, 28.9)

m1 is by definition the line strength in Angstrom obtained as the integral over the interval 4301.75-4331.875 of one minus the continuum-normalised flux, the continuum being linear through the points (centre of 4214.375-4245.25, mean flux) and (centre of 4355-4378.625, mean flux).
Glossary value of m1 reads 3.3 Angstrom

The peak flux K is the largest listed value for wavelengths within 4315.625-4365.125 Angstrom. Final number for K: 27.9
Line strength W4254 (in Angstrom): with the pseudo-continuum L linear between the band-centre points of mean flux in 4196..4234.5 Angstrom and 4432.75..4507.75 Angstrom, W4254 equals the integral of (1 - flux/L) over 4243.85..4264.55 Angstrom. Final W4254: 0.4 Angstrom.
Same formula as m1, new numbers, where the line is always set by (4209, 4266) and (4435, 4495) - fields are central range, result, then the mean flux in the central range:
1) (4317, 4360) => 2.66 Angstrom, 24.2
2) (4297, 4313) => 4.03 Angstrom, 19.1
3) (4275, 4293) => 0.99 Angstrom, 24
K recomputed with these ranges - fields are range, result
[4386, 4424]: 29.1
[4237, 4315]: 28.5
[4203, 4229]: 27.7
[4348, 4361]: 27.1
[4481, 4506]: 29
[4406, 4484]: 29.3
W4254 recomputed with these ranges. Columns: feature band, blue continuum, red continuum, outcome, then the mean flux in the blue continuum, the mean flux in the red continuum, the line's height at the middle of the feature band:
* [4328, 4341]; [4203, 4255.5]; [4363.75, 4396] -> 0.87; 25.2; 25.2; 25.2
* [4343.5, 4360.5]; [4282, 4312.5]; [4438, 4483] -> -1.53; 21.2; 26.6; 23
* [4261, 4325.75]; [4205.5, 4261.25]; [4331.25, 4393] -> 5.00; 25.1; 24.7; 24.9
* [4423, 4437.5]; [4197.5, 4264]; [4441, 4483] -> -0.07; 25.1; 26.5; 26.3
